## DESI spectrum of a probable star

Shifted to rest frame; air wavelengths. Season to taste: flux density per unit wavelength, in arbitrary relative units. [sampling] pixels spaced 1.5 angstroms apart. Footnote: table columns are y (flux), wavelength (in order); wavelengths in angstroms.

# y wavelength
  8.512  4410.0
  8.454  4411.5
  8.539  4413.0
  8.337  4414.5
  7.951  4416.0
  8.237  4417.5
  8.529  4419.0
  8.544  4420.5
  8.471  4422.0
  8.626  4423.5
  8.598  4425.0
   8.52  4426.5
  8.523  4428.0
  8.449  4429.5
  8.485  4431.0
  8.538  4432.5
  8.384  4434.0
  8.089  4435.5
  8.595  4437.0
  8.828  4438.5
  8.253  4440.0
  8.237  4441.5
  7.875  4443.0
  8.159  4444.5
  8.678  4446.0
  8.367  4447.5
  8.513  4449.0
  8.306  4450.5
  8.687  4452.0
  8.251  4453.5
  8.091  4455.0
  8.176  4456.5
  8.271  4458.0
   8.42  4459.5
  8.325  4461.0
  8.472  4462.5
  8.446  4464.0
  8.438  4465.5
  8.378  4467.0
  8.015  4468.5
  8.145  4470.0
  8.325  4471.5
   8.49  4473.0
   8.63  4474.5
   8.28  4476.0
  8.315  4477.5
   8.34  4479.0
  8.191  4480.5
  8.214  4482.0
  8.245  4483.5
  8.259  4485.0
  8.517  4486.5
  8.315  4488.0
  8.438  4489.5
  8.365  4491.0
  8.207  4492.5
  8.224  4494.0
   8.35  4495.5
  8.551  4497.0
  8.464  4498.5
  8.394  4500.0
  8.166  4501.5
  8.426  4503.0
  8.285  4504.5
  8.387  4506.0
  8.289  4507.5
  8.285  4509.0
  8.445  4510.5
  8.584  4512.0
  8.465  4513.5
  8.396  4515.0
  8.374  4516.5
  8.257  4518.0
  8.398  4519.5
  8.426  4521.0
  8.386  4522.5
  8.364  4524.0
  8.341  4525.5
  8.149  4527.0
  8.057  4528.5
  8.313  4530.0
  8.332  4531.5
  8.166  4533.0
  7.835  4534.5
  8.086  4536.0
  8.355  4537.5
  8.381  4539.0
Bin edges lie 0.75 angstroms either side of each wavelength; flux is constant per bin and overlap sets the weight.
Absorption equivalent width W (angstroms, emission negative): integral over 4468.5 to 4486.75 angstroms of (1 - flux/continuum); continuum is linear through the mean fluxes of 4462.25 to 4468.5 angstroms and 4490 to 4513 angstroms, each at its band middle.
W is 0.1 angstroms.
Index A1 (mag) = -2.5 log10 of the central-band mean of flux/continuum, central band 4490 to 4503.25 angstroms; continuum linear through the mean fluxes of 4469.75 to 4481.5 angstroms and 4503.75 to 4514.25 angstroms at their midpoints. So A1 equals 0.00 mag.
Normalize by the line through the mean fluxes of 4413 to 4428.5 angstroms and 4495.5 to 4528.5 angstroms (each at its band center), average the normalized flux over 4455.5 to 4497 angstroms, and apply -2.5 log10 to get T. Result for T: 0.01 mag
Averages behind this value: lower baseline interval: 8.44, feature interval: 8.33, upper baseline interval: 8.37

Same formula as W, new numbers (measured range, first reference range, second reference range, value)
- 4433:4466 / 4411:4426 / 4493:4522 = 0.21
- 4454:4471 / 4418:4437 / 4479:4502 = 0.22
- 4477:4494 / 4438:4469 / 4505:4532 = 0.08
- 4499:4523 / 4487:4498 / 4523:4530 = -0.23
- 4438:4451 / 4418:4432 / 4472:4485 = 0.16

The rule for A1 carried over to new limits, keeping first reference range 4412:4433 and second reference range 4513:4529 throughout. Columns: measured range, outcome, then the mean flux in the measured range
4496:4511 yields -0.002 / 8.37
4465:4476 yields 0.007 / 8.34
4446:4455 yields 0.000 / 8.42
